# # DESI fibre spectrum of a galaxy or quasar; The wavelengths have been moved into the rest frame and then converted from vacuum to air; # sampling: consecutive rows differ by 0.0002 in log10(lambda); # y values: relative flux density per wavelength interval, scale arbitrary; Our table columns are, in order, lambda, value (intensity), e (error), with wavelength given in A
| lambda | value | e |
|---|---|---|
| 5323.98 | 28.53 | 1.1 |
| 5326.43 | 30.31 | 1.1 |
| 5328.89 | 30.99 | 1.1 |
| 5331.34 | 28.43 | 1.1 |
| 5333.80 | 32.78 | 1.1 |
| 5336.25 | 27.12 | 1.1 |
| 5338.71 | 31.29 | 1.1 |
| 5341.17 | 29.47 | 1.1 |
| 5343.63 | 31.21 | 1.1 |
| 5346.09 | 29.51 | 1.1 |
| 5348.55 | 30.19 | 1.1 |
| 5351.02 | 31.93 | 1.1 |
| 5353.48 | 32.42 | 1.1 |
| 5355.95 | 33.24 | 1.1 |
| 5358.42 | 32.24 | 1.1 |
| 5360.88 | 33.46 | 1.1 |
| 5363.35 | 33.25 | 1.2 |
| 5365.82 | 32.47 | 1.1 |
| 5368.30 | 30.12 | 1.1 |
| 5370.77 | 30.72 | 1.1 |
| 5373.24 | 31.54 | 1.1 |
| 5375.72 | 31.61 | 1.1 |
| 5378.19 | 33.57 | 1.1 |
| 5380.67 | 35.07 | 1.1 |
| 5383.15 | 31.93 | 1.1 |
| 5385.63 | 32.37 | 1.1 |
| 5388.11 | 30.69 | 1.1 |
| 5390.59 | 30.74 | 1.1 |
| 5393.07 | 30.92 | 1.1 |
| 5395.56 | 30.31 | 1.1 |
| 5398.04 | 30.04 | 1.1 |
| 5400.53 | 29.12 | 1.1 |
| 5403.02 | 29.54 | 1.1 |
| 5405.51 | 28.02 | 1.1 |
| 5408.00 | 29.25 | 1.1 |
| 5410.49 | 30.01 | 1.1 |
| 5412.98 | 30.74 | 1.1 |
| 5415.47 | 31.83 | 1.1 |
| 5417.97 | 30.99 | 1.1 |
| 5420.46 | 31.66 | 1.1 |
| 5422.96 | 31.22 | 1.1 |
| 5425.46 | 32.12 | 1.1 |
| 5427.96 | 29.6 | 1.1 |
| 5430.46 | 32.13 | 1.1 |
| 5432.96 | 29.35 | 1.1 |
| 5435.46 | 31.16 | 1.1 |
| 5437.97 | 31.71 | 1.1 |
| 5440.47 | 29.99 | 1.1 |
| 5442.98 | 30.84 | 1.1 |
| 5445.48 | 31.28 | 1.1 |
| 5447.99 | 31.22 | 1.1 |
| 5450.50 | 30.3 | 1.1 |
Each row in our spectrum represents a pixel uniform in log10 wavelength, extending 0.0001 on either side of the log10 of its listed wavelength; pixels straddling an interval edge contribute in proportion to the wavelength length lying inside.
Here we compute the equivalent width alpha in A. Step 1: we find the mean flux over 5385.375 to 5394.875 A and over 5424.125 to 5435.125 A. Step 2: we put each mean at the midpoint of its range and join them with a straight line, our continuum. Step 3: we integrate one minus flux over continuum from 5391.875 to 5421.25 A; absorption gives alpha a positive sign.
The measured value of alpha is 0.72 A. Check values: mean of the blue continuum 31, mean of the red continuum 30.8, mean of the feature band 30.2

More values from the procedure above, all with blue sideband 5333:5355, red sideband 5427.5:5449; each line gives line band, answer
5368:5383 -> -0.73 A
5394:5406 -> 0.48 A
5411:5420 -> -0.10 A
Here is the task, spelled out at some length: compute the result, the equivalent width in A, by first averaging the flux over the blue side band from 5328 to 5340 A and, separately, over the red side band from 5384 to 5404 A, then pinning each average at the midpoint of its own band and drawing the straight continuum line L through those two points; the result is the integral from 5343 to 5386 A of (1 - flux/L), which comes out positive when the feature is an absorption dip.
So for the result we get -2.5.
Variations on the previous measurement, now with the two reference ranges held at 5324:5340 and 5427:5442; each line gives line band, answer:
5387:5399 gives -0.1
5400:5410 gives 0.5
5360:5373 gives -0.7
